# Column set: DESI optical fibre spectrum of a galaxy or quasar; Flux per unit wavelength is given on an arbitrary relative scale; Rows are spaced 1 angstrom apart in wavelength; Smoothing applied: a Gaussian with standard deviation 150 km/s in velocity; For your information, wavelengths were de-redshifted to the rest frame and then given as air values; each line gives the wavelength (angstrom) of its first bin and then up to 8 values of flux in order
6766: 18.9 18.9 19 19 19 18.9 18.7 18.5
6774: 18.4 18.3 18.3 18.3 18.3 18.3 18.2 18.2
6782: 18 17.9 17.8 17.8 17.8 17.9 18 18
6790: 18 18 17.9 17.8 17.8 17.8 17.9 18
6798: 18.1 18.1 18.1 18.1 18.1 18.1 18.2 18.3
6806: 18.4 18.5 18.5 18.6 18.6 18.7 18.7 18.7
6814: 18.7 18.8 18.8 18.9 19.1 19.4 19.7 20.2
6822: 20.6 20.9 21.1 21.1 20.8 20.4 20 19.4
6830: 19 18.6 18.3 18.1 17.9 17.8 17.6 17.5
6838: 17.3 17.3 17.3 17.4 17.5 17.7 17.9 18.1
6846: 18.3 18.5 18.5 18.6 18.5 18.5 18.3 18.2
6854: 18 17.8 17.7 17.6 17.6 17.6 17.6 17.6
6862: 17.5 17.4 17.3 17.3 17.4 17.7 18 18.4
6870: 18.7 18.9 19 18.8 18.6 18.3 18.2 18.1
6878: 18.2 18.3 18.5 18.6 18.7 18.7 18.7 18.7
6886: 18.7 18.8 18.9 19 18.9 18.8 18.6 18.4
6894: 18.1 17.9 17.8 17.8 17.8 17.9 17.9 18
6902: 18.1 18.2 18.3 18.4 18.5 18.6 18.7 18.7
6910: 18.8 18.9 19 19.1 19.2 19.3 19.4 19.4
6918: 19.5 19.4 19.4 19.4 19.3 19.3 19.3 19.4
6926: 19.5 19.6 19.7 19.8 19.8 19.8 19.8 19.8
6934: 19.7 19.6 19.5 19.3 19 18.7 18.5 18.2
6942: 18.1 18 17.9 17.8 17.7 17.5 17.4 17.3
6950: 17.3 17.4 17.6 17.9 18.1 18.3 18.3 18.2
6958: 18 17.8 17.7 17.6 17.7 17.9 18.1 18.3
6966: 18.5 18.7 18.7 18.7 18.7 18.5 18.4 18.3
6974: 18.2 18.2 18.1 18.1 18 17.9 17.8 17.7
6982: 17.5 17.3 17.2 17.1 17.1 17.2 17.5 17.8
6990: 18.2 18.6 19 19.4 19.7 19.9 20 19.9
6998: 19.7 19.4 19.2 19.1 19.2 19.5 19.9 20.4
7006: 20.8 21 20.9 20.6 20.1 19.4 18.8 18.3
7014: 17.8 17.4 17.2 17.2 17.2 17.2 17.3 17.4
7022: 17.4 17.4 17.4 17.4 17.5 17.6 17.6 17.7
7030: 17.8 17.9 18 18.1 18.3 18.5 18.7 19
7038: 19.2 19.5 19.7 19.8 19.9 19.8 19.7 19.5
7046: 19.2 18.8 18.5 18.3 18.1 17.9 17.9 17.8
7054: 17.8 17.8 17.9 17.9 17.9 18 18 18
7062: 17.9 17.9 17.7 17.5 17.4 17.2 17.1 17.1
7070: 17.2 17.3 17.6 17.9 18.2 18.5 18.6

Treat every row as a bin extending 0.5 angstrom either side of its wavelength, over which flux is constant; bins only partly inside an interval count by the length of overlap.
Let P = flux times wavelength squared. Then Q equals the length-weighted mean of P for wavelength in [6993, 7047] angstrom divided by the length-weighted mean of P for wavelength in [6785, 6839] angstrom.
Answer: 1.07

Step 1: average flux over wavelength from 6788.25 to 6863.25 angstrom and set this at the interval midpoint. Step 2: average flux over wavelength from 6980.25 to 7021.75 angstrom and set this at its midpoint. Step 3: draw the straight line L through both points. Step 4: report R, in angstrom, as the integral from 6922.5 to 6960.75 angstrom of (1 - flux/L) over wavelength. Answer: 0.00 angstrom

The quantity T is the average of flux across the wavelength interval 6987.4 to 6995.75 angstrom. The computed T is 18.8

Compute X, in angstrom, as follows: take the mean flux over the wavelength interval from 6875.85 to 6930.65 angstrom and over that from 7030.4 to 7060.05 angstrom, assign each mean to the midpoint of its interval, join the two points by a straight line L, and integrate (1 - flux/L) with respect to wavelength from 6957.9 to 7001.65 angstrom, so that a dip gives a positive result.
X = 0.79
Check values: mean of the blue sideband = 18.8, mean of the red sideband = 18.6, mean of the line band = 18.3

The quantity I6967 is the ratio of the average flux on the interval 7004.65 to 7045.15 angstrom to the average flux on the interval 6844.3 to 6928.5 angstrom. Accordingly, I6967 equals 1.0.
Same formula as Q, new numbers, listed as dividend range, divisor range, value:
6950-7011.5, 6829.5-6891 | 1.06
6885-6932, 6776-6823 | 1.06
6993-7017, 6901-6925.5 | 1.05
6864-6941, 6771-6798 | 1.07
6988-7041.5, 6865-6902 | 1.06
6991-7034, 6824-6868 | 1.08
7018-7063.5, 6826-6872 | 1.06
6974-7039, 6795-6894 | 1.05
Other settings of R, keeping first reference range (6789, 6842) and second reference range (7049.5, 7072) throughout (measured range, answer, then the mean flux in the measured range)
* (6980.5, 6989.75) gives 0.3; 17.4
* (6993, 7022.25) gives -1.9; 19.1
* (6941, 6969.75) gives 0.2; 18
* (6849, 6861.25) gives 0.3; 18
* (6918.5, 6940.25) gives -1.5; 19.4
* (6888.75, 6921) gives -0.6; 18.6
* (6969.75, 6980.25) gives -0.1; 18.2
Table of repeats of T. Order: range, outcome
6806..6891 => 18.5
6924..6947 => 19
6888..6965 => 18.6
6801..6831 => 19.2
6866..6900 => 18.4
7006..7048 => 18.5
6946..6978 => 18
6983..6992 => 17.6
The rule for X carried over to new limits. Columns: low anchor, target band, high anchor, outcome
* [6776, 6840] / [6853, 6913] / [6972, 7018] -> 1.1 angstrom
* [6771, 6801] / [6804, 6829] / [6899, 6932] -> -1.4 angstrom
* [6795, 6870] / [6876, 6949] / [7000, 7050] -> -0.9 angstrom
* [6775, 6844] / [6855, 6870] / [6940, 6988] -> 0.5 angstrom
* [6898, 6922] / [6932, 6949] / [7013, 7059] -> 0.1 angstrom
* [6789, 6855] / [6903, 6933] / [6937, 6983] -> -1.7 angstrom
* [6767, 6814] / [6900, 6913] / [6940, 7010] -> -0.1 angstrom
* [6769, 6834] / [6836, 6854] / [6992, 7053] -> 0.7 angstrom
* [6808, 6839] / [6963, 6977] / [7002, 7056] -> 0.2 angstrom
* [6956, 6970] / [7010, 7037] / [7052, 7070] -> 0.0 angstrom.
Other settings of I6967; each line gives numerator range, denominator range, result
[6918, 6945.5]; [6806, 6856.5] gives 1.03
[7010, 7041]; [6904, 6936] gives 0.94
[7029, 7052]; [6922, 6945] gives 0.98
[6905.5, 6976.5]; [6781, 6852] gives 1.01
